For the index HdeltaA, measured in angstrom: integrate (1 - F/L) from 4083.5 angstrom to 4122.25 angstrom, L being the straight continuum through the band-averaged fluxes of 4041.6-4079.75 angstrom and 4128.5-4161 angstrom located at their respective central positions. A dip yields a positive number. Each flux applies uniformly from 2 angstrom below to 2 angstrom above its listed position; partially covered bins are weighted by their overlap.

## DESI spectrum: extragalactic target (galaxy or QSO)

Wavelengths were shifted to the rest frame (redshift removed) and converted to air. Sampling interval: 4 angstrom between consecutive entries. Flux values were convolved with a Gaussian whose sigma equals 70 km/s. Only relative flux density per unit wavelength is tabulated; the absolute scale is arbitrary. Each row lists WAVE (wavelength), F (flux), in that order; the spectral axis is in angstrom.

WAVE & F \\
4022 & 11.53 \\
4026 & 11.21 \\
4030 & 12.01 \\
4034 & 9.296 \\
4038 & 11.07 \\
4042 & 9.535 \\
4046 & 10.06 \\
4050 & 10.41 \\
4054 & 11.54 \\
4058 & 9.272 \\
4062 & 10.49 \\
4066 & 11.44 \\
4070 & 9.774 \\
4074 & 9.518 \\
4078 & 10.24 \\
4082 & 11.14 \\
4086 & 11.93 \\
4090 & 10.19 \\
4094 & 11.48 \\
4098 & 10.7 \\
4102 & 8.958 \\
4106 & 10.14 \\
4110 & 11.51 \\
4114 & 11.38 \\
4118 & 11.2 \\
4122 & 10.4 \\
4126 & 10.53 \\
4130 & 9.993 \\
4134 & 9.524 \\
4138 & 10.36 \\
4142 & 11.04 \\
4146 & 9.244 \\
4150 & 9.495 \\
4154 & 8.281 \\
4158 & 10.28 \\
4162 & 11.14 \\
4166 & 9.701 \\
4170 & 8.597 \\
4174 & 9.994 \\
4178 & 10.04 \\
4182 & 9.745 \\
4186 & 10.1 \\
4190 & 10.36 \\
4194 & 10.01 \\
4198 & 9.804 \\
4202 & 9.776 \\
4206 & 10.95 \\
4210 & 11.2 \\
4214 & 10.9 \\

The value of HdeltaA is -3.0 angstrom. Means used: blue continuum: 10.3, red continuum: 9.82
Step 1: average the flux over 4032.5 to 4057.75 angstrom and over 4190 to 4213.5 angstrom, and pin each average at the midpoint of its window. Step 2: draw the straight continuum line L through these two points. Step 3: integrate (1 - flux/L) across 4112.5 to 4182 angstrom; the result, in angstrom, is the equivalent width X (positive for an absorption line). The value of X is 2.0 angstrom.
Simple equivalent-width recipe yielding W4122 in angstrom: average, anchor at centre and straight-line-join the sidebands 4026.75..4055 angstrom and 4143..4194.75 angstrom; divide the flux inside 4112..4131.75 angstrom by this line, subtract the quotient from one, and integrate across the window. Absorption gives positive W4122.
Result -1.3 angstrom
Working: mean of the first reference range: 10.6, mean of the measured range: 10.7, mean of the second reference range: 9.79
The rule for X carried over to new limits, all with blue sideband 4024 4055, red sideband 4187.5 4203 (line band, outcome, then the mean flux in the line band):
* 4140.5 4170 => 1.1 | 9.78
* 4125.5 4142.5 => 0.1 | 10.2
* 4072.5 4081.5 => 0.3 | 10.1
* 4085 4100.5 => -0.8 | 11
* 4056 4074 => 0.6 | 10.2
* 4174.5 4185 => 0.1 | 9.93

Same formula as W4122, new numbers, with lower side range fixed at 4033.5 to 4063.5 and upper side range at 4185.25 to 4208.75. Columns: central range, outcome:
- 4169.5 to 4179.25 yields 0.53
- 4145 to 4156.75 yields 1.32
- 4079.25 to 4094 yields -1.24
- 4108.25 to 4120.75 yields -1.31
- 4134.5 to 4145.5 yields -0.13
